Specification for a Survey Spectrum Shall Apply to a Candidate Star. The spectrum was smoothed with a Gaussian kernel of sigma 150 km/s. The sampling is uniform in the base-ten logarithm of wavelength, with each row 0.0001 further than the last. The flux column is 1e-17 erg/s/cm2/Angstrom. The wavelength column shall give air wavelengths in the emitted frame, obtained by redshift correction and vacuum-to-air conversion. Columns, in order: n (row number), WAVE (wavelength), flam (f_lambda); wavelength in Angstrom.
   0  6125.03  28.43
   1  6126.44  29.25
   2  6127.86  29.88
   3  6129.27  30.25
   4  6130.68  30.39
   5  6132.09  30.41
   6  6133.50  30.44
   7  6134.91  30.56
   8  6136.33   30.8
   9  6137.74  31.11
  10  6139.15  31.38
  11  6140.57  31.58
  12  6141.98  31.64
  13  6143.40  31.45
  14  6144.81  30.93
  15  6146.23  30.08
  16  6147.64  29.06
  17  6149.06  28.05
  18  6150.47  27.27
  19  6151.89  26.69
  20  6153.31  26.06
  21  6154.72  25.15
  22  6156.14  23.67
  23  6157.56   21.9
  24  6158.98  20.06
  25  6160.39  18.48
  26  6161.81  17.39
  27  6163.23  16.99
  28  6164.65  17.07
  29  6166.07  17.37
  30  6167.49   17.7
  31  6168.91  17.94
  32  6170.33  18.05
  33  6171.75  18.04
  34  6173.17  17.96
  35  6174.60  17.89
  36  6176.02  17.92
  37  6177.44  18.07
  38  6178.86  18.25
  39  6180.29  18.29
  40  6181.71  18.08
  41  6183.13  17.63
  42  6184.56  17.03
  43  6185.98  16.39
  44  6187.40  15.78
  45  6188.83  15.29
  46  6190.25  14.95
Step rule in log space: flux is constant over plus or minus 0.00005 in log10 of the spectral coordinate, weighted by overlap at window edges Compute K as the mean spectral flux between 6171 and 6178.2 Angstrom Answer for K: 18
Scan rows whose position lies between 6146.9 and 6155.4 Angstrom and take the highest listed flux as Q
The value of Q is 29.06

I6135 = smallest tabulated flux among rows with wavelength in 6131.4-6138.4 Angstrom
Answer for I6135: 30.41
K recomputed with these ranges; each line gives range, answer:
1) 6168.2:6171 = 18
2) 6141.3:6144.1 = 31.5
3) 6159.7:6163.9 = 17.6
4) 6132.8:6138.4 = 30.7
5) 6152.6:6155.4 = 25.7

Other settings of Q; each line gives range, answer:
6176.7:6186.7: 18.29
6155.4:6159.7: 23.67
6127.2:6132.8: 30.41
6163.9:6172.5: 18.05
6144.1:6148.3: 30.93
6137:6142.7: 31.64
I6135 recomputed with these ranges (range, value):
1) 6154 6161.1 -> 18.48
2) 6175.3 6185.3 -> 17.03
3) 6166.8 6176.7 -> 17.7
